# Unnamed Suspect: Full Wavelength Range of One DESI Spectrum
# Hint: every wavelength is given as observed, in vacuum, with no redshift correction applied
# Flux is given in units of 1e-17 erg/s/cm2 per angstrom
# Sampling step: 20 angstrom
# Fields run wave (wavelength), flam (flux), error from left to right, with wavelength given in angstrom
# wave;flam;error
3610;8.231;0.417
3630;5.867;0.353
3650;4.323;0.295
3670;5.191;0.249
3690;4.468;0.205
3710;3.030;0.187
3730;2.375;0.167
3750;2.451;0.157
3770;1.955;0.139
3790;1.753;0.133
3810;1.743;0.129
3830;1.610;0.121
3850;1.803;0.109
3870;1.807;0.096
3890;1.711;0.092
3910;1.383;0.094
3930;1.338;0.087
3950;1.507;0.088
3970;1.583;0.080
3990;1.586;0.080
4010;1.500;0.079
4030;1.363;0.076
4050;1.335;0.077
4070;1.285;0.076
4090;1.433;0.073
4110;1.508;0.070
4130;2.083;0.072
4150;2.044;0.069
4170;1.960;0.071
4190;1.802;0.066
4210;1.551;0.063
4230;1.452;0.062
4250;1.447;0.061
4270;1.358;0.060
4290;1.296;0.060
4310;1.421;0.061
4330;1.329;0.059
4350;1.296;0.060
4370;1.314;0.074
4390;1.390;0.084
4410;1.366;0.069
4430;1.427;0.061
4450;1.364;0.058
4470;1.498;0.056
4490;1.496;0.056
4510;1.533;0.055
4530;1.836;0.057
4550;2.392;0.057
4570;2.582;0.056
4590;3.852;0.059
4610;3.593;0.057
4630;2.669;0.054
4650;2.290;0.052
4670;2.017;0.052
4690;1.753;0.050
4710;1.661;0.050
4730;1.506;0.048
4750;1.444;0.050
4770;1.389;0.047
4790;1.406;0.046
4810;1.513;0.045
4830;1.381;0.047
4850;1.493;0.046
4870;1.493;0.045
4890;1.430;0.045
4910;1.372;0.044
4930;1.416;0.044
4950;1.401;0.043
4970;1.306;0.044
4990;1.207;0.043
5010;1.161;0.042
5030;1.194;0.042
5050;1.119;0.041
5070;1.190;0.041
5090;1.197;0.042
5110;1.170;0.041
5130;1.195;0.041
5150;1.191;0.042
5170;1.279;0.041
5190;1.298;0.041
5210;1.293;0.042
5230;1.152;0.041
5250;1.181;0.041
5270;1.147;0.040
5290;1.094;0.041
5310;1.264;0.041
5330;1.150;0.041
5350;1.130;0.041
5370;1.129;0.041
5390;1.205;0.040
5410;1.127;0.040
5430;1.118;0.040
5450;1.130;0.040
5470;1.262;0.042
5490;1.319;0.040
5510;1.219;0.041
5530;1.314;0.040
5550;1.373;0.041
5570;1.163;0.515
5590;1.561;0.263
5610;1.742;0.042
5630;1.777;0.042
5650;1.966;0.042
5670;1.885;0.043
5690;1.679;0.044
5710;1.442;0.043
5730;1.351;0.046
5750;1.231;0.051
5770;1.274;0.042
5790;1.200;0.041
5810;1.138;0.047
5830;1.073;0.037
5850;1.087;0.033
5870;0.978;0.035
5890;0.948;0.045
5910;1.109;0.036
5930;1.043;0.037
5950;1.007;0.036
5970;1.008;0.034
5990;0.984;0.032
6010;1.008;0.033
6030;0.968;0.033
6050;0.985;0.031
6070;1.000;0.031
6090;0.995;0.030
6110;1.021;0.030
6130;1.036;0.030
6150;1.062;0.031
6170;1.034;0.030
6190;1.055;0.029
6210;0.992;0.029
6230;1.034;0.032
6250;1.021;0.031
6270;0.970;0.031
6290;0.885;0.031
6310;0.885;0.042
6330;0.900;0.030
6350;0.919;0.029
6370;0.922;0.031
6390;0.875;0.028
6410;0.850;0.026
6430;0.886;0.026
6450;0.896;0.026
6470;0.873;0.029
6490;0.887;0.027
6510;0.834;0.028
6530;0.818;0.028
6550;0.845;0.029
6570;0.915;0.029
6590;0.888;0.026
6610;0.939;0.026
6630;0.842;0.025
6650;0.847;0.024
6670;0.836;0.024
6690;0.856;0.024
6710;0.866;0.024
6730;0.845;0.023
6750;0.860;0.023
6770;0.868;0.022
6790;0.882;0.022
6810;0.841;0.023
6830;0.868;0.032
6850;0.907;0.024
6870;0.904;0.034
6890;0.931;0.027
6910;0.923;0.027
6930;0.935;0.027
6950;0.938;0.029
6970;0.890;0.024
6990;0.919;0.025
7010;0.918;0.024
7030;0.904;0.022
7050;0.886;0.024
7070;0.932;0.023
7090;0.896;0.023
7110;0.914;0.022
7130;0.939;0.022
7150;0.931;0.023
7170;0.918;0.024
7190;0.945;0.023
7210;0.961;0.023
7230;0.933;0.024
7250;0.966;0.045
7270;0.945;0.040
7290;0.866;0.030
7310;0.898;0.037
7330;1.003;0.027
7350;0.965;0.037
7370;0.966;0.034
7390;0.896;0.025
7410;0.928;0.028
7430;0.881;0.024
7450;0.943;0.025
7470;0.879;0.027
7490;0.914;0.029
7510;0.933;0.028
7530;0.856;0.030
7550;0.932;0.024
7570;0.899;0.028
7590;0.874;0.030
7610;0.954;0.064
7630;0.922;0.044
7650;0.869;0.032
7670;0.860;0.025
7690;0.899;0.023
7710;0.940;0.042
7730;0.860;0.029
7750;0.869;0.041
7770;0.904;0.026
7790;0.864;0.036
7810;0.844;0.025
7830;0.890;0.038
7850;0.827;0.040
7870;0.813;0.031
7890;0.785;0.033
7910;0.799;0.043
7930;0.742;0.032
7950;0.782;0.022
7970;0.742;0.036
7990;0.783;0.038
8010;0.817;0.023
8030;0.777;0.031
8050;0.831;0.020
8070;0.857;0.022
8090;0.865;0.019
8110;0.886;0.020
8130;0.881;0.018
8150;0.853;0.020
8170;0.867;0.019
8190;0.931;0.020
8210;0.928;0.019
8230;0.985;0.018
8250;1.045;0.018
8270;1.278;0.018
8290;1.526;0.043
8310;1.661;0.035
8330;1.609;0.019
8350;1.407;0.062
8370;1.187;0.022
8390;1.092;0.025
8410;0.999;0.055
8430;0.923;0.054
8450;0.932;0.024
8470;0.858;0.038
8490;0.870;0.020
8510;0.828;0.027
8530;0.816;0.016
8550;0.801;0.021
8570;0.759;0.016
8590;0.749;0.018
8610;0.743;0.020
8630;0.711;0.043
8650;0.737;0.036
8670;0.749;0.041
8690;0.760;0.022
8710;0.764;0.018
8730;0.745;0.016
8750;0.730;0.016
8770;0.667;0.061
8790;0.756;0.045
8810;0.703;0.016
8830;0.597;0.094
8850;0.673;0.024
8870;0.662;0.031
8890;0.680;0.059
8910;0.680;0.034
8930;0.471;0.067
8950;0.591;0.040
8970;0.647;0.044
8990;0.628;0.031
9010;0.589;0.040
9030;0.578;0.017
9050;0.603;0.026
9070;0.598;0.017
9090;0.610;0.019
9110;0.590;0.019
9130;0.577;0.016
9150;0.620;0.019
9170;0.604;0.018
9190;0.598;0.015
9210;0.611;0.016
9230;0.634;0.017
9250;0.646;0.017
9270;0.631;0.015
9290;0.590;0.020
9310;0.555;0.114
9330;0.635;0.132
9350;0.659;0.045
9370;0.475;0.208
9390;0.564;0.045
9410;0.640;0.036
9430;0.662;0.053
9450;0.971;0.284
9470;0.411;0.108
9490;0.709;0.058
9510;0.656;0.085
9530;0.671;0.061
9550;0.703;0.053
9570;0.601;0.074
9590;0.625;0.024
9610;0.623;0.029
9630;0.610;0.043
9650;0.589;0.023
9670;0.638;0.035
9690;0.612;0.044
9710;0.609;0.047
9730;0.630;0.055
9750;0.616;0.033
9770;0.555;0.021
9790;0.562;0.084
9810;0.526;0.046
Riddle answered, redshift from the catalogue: 1.97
